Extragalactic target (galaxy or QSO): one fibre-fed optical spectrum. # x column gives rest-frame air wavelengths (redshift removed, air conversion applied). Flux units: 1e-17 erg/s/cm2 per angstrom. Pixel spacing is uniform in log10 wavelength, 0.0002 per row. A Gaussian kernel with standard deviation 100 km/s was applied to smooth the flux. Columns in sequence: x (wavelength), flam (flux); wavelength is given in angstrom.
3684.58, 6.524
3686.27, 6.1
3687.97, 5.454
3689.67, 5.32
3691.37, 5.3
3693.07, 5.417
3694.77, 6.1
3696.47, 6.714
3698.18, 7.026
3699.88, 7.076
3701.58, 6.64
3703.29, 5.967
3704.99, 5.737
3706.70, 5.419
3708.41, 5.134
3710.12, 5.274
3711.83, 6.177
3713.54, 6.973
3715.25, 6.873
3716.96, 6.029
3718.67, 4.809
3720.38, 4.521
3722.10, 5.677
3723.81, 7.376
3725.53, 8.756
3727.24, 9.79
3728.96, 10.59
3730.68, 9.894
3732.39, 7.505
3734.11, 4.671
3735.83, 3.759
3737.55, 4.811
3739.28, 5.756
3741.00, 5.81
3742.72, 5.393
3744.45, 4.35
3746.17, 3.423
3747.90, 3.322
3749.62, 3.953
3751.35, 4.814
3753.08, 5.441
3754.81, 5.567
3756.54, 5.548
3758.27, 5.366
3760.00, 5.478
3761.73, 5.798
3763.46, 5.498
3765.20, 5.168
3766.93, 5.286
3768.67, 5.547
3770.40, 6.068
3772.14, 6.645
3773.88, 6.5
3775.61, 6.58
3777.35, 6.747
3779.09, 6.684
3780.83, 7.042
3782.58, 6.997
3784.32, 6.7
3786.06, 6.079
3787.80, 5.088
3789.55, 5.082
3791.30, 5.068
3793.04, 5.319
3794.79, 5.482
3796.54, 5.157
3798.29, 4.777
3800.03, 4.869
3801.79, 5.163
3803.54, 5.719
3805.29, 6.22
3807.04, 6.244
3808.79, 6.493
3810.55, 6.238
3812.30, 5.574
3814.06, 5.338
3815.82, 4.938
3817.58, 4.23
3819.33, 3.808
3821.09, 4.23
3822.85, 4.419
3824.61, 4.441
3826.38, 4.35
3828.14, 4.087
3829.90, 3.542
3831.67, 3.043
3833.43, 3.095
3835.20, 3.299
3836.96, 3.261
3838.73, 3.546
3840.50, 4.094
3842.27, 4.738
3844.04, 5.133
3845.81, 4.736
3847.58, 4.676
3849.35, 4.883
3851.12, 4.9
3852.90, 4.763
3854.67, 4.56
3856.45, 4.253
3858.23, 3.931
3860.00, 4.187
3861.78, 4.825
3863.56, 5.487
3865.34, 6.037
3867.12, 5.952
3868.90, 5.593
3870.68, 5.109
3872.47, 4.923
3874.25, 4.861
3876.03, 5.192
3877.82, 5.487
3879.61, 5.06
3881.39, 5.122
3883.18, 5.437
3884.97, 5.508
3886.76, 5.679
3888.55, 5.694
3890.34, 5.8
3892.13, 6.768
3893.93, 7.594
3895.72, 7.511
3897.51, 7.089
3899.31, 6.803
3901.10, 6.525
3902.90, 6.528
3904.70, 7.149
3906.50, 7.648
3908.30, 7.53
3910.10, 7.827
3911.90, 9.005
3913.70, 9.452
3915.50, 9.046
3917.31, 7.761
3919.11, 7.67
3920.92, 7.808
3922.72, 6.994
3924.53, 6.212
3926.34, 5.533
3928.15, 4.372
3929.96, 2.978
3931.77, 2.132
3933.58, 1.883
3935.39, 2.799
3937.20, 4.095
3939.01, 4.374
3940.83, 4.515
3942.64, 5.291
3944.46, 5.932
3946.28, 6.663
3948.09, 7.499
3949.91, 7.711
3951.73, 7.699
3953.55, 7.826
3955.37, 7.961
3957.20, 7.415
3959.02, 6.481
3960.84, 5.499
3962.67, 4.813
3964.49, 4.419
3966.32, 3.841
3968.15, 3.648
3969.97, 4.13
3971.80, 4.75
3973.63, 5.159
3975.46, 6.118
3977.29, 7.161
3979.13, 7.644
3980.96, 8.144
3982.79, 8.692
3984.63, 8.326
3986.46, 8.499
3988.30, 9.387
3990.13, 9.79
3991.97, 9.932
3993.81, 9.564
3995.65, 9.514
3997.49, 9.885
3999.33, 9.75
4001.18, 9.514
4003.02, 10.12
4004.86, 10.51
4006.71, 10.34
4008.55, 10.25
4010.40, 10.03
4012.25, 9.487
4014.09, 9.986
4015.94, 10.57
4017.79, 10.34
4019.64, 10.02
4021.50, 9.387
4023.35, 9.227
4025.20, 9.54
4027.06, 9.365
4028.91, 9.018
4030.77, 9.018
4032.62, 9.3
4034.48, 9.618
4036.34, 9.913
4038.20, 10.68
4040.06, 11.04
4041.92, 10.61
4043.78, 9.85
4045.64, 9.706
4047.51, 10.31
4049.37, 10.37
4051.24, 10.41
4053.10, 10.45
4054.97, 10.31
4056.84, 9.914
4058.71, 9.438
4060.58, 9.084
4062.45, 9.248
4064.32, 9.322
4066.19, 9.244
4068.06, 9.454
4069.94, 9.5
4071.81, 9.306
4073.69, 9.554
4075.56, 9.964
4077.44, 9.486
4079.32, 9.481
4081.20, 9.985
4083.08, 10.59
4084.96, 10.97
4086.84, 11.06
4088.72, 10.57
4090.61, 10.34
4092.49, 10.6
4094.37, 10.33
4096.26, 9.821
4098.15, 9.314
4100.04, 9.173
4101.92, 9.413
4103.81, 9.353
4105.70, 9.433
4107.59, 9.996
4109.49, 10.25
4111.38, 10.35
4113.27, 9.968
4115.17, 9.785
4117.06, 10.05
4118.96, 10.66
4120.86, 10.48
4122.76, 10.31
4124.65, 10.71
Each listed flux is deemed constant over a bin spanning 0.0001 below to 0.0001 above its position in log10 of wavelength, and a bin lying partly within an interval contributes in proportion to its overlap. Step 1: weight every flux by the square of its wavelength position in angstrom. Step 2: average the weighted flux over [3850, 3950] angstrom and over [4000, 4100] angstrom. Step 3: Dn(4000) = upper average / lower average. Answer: 1.83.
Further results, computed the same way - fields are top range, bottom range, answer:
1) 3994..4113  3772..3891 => 2.17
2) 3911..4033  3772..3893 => 1.57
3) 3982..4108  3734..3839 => 2.18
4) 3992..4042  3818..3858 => 2.59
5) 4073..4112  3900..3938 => 1.75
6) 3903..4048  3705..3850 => 1.59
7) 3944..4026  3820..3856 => 2.09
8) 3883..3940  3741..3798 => 1.21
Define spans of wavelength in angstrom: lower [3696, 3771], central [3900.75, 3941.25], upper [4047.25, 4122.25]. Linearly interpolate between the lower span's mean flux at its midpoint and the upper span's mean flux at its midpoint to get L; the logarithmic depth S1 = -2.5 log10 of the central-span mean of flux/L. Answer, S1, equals 0.30 mag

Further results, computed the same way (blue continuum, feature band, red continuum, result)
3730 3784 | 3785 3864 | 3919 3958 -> 0.192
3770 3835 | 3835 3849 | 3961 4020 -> 0.361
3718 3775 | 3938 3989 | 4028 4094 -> 0.332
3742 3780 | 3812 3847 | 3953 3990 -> 0.354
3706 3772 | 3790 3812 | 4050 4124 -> 0.183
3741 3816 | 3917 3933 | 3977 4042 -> 0.405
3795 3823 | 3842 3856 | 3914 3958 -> 0.145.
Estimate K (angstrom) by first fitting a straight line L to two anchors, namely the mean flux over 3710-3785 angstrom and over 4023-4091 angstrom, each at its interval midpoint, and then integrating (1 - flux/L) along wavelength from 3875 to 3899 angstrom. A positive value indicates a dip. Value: 5.4 angstrom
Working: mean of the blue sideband 6.03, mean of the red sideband 9.87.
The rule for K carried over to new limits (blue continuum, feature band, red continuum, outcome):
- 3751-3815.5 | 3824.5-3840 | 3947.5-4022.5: 6.7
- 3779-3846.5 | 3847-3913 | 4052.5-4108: 3.9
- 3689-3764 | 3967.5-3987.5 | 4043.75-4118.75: 4.9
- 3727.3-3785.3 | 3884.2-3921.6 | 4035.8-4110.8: 2.5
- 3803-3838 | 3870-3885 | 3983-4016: 2.6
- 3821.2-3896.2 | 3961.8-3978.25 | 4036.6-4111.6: 5.7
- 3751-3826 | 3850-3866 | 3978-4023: 4.9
